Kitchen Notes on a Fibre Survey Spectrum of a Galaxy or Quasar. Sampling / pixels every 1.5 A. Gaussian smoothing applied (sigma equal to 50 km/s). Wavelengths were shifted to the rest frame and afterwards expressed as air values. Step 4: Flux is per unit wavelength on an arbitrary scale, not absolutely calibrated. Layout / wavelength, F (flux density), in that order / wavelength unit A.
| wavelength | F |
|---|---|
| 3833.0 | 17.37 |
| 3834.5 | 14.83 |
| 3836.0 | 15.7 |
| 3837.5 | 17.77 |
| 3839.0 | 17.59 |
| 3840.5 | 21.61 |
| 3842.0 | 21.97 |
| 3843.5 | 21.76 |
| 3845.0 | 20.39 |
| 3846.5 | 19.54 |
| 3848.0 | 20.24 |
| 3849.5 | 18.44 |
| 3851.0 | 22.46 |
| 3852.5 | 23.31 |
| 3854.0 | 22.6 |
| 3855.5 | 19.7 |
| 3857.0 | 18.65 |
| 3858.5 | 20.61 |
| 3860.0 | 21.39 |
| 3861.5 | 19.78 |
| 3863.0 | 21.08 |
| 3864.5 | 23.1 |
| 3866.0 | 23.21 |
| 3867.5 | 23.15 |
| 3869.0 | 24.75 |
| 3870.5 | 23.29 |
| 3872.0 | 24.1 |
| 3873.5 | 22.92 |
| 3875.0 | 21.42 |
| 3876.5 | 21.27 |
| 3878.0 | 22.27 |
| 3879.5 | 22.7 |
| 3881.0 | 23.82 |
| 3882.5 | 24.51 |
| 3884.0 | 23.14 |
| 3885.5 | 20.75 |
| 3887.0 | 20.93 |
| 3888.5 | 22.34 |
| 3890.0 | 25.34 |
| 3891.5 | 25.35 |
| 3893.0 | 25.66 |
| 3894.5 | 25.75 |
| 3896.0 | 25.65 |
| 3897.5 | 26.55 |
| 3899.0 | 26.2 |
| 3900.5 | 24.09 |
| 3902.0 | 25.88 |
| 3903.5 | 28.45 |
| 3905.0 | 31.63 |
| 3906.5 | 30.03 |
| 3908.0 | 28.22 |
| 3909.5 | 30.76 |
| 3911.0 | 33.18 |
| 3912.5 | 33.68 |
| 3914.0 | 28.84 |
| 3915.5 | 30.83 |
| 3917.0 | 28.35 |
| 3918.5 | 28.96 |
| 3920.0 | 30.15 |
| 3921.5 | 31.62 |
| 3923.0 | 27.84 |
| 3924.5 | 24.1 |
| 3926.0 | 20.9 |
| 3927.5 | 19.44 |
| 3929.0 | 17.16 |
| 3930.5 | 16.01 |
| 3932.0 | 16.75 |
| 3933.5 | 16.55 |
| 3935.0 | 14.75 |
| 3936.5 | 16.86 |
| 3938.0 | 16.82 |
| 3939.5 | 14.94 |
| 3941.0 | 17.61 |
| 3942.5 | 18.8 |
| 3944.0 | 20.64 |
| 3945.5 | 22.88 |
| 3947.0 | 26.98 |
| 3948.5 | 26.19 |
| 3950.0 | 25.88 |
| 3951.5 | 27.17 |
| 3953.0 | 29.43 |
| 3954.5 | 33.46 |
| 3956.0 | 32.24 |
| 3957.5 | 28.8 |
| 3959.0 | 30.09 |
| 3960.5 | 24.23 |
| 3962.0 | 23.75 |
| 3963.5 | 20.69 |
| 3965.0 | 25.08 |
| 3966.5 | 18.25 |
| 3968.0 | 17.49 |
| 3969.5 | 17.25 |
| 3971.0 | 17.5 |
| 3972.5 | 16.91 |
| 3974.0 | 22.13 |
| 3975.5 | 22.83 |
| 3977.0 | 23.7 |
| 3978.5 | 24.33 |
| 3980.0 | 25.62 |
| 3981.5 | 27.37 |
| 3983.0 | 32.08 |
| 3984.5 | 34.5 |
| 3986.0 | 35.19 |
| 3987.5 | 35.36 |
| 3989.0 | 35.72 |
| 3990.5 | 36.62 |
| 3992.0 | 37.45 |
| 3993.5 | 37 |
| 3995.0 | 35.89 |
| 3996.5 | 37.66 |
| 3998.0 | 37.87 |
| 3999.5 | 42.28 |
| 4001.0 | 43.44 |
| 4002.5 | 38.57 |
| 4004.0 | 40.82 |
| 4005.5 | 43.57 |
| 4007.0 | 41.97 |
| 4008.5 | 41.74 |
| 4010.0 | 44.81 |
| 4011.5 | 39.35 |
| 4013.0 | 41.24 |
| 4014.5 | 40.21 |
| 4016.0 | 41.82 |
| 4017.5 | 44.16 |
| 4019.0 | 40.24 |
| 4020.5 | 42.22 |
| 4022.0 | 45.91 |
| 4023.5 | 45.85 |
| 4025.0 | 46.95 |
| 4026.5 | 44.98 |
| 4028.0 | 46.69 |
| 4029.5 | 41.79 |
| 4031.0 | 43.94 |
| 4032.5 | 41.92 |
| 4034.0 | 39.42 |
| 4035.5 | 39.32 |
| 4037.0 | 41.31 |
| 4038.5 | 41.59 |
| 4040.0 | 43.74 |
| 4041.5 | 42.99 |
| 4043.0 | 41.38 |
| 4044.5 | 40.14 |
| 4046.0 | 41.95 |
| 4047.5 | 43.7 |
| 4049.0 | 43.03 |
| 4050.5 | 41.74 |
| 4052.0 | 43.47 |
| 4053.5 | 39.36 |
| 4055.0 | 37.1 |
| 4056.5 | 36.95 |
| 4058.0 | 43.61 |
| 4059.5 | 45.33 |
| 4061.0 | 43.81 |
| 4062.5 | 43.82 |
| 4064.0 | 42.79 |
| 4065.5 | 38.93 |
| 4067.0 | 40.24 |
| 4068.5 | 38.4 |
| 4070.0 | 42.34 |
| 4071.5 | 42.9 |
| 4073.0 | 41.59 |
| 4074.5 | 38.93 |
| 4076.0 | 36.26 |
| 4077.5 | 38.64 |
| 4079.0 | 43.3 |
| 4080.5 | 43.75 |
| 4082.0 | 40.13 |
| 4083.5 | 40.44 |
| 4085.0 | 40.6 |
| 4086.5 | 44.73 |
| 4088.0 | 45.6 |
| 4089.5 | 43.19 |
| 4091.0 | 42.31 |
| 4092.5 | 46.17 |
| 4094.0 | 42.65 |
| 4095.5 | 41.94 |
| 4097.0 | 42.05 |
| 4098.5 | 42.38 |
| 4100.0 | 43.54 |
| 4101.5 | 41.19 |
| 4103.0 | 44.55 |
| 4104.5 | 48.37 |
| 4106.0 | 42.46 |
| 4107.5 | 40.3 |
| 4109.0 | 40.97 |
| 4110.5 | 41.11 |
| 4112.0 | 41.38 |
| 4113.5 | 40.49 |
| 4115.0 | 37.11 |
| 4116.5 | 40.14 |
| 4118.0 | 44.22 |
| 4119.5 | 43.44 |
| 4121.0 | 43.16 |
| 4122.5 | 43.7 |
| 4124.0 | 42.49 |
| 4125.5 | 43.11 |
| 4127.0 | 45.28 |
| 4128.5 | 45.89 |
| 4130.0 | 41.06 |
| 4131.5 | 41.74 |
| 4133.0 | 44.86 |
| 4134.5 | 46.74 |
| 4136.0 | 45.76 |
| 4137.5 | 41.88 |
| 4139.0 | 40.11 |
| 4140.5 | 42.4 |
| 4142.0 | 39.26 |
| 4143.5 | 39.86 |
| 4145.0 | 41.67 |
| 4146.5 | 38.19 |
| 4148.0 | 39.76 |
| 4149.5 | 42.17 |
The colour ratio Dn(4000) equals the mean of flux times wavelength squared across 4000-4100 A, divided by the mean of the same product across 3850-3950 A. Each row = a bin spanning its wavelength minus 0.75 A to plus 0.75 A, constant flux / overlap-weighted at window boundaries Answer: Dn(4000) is 1.92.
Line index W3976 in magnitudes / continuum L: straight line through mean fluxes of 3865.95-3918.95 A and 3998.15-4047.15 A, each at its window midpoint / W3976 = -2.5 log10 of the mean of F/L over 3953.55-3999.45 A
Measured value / 0.27 mag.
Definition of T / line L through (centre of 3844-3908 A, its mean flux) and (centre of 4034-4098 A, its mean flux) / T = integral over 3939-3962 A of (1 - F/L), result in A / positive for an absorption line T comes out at 3.9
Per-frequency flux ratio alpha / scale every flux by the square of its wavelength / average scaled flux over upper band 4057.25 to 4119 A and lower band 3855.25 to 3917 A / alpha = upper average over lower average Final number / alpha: 1.9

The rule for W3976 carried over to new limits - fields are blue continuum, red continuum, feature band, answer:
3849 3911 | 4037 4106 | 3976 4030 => -0.09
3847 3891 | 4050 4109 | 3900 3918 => -0.14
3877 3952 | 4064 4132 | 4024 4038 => -0.21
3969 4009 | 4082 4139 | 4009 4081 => -0.13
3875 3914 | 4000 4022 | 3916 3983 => 0.40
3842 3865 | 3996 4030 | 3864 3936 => 0.09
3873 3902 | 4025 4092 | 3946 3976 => 0.28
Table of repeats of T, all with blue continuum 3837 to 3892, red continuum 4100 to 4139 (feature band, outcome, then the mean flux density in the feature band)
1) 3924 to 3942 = 6.5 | 17.6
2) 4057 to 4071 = -1.4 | 42.1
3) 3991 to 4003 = -2.2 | 38.7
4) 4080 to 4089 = -0.6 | 42.5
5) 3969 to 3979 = 3.3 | 20.7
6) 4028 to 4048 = -3.2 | 41.9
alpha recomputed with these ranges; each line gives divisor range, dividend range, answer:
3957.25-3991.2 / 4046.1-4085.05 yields 1.67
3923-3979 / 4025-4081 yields 2.00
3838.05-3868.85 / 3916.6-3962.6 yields 1.16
